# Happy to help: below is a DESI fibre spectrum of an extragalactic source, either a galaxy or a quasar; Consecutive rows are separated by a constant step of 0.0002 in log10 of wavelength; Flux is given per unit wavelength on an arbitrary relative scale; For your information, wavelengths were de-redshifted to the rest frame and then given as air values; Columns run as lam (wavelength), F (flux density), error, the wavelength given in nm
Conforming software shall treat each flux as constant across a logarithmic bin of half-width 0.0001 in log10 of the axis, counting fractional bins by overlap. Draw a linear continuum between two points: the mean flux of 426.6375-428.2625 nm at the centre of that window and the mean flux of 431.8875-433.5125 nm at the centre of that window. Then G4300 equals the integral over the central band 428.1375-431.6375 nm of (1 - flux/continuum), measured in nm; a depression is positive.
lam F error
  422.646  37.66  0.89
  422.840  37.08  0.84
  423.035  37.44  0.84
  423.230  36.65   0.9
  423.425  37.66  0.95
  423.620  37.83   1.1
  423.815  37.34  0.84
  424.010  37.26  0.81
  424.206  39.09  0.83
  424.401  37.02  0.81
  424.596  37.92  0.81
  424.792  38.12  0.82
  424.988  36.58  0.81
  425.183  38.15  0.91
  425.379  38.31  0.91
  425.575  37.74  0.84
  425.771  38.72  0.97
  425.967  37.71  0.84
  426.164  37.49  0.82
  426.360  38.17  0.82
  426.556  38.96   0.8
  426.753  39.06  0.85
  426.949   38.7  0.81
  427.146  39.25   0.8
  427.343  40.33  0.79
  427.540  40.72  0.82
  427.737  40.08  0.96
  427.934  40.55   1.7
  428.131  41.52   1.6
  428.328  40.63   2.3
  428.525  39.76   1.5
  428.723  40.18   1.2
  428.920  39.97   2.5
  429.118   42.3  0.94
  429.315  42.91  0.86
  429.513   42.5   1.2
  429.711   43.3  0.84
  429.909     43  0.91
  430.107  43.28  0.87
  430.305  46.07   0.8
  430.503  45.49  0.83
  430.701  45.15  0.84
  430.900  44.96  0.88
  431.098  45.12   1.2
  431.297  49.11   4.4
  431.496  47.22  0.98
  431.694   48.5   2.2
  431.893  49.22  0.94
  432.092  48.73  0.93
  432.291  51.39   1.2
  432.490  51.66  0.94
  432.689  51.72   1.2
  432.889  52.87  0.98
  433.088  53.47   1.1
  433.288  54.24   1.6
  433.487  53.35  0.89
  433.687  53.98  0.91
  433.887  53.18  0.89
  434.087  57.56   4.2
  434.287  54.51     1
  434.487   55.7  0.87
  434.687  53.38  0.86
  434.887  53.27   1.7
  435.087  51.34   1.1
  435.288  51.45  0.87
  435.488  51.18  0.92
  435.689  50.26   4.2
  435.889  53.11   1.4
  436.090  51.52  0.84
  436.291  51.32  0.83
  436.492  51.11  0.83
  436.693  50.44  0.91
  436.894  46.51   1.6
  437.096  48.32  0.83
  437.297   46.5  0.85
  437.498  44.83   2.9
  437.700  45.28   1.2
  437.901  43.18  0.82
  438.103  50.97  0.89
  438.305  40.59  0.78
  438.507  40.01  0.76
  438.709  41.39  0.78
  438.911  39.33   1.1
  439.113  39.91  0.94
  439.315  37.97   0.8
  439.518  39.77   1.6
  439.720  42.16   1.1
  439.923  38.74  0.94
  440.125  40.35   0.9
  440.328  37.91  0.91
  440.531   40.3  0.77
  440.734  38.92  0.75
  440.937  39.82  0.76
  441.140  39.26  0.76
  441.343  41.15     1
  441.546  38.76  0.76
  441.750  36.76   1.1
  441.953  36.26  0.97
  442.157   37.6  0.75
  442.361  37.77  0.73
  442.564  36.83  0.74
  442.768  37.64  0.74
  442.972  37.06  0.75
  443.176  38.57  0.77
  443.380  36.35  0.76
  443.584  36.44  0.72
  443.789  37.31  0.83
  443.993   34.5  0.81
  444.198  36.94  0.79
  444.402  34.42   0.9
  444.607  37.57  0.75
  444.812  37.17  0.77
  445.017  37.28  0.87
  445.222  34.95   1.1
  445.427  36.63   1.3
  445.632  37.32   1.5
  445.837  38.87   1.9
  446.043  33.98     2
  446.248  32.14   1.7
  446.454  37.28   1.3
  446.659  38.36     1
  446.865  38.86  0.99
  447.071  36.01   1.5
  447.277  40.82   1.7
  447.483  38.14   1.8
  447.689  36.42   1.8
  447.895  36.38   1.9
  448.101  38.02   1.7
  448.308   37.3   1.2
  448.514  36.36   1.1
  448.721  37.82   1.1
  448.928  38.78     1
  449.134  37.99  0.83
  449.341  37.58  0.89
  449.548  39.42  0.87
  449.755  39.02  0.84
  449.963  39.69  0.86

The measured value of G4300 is 0.15 nm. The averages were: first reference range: 40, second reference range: 51.9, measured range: 43.6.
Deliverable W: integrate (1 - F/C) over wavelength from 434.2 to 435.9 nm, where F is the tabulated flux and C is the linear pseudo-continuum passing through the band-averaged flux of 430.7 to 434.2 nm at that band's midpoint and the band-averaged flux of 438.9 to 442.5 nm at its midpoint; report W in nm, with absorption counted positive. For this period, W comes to -0.20 nm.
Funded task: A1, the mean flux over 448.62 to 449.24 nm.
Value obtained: 38.2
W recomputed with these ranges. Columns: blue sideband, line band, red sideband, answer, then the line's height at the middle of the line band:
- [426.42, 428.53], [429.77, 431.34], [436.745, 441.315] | -0.18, 40.5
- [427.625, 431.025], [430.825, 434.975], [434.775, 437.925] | -0.50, 46.1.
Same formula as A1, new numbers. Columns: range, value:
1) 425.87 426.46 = 37.8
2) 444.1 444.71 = 36.3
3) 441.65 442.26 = 36.9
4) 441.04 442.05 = 38.5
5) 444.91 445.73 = 36.5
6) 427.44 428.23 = 40.7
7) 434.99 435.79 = 51.1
